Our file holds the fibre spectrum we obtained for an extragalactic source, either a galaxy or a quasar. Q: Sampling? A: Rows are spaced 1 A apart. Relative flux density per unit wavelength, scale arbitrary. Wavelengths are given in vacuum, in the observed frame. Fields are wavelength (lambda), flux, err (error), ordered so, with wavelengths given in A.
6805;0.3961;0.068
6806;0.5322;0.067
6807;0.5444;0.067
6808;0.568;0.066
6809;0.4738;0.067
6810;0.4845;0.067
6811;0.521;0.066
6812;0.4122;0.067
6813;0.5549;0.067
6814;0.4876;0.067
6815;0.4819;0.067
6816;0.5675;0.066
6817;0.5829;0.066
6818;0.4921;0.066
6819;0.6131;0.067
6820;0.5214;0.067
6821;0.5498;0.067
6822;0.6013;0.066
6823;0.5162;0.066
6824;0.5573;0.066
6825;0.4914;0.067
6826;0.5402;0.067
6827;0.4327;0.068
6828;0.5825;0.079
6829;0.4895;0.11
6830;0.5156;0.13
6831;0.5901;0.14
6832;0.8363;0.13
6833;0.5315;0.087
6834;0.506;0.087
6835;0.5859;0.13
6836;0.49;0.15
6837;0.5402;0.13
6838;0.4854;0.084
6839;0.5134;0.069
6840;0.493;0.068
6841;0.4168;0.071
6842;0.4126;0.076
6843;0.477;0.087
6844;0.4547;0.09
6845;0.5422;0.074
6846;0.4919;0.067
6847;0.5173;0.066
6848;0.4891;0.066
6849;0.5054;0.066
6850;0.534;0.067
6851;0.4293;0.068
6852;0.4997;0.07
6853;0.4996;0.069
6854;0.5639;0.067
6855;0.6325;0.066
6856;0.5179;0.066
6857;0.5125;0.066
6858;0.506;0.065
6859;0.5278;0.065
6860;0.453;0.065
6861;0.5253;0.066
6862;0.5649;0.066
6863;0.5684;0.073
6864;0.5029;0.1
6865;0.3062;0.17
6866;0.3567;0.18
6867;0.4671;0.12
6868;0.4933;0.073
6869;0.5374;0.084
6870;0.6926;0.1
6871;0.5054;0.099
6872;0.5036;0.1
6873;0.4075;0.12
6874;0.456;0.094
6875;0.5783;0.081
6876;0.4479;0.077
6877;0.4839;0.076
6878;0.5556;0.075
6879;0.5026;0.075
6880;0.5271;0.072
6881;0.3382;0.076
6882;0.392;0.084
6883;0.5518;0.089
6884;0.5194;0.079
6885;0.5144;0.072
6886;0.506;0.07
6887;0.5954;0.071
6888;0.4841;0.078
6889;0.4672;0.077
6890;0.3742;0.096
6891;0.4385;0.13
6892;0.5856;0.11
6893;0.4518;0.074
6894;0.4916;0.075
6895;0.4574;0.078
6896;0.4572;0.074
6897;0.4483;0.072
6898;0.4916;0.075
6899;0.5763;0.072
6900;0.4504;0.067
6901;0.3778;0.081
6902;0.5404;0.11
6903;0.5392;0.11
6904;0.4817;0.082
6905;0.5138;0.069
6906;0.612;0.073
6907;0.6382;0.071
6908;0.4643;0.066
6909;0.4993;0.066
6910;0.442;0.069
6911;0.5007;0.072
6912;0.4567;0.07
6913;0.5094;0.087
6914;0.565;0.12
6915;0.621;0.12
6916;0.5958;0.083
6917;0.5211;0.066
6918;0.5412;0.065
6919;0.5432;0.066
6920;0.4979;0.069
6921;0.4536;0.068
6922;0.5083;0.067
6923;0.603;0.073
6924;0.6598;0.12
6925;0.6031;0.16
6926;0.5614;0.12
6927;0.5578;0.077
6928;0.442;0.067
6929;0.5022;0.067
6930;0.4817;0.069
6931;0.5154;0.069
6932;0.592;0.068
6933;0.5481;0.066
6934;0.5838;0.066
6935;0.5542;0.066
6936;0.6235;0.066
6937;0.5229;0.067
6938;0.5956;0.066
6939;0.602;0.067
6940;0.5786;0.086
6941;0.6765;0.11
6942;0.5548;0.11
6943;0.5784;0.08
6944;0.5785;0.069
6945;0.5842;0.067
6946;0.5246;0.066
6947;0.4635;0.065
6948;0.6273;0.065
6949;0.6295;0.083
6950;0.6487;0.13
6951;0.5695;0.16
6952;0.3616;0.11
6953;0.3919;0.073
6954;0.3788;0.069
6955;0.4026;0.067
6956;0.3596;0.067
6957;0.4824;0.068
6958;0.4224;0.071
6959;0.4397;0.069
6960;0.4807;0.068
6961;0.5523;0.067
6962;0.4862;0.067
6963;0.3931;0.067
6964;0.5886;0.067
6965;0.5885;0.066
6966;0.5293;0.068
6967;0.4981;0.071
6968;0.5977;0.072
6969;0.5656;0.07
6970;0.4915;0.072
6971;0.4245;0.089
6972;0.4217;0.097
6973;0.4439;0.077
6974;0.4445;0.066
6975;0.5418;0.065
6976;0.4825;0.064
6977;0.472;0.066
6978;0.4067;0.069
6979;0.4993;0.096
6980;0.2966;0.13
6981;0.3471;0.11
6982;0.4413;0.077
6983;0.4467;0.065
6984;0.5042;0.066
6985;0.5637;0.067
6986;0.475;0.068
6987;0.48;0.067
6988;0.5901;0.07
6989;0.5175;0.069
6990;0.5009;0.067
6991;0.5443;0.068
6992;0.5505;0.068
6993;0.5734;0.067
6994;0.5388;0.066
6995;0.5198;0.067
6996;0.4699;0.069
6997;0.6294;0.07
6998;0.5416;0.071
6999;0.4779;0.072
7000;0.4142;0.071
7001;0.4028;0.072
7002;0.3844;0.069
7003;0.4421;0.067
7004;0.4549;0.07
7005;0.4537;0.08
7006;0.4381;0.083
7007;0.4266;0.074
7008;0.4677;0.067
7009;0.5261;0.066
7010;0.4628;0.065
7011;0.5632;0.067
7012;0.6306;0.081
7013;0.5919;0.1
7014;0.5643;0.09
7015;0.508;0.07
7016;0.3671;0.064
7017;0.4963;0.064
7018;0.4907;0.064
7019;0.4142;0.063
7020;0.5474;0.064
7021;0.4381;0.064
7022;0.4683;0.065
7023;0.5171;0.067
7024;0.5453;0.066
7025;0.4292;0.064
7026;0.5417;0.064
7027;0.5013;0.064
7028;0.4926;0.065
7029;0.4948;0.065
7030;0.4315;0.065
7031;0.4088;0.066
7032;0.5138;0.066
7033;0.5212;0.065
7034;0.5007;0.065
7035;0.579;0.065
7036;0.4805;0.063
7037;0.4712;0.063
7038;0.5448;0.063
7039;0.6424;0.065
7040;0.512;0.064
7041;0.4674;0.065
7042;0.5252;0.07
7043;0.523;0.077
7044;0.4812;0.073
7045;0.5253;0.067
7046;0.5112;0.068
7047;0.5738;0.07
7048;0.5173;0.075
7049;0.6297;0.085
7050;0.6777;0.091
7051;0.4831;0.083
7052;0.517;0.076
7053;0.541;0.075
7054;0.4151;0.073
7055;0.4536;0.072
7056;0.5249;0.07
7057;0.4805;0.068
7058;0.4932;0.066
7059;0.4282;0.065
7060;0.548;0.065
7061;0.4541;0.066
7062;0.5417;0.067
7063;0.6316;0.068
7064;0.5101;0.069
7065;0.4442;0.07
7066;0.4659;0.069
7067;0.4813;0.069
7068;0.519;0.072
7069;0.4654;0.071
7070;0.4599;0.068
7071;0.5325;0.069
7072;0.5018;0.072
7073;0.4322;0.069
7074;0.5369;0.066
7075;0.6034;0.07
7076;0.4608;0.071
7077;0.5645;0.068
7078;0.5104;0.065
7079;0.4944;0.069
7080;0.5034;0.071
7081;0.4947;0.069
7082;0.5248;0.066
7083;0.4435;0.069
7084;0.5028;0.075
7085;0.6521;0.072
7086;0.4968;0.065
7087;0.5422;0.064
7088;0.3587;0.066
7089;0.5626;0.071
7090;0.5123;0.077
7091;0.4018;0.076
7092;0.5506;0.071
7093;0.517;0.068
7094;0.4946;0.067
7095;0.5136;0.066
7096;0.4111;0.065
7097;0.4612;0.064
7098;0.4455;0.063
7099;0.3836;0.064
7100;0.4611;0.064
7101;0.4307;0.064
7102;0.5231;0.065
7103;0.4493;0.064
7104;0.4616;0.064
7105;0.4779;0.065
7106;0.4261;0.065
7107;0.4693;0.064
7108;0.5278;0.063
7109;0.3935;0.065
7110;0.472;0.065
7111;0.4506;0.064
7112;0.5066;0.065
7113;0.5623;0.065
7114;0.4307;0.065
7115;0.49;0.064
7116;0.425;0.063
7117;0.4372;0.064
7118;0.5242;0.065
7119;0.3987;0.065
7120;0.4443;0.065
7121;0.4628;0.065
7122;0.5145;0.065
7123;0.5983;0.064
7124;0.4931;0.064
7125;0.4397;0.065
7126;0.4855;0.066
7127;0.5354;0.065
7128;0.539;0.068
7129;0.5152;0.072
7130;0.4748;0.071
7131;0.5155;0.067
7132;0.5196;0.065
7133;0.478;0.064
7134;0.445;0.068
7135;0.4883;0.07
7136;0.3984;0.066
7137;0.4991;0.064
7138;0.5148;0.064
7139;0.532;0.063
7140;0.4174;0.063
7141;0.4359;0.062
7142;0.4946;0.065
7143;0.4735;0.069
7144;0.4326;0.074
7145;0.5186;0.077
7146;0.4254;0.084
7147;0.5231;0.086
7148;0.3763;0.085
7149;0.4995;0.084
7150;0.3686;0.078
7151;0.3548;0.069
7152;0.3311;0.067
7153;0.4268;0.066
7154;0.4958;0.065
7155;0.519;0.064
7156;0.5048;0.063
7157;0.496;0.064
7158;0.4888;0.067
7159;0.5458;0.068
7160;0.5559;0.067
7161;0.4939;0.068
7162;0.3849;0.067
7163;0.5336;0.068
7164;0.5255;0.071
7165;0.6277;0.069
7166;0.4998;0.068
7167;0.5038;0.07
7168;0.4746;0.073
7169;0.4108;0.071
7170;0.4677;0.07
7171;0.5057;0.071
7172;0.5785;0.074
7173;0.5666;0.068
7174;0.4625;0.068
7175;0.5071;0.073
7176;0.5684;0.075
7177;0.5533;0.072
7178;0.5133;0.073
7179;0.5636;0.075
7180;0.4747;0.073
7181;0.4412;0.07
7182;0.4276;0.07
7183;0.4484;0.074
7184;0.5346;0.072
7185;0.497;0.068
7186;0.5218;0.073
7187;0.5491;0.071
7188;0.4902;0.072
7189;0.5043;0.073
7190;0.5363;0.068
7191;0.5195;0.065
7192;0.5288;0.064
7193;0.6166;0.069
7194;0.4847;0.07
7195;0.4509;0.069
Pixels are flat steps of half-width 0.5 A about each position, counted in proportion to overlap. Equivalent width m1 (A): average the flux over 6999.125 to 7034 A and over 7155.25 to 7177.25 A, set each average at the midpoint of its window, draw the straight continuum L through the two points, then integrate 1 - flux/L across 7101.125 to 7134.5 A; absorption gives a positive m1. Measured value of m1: 1.4 A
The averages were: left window 0.481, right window 0.511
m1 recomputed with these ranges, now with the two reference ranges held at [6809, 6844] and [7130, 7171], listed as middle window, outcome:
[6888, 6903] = 1.1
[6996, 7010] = 0.9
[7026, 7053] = -1.6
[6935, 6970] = -1.4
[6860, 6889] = 1.2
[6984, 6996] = -0.7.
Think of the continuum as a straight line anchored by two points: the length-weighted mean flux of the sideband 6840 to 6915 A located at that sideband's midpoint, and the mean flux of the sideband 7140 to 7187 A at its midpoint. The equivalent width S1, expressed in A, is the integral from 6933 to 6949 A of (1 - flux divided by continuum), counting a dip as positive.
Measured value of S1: -2.7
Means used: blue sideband 0.497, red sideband 0.486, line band 0.577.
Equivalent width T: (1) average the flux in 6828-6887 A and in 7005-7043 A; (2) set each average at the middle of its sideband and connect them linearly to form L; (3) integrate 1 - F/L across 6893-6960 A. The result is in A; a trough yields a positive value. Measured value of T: -2.49 A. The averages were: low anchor 0.508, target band 0.523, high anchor 0.5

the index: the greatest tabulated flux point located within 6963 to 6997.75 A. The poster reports 0.6294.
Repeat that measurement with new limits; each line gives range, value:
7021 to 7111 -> 0.6777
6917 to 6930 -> 0.6598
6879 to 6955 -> 0.6765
